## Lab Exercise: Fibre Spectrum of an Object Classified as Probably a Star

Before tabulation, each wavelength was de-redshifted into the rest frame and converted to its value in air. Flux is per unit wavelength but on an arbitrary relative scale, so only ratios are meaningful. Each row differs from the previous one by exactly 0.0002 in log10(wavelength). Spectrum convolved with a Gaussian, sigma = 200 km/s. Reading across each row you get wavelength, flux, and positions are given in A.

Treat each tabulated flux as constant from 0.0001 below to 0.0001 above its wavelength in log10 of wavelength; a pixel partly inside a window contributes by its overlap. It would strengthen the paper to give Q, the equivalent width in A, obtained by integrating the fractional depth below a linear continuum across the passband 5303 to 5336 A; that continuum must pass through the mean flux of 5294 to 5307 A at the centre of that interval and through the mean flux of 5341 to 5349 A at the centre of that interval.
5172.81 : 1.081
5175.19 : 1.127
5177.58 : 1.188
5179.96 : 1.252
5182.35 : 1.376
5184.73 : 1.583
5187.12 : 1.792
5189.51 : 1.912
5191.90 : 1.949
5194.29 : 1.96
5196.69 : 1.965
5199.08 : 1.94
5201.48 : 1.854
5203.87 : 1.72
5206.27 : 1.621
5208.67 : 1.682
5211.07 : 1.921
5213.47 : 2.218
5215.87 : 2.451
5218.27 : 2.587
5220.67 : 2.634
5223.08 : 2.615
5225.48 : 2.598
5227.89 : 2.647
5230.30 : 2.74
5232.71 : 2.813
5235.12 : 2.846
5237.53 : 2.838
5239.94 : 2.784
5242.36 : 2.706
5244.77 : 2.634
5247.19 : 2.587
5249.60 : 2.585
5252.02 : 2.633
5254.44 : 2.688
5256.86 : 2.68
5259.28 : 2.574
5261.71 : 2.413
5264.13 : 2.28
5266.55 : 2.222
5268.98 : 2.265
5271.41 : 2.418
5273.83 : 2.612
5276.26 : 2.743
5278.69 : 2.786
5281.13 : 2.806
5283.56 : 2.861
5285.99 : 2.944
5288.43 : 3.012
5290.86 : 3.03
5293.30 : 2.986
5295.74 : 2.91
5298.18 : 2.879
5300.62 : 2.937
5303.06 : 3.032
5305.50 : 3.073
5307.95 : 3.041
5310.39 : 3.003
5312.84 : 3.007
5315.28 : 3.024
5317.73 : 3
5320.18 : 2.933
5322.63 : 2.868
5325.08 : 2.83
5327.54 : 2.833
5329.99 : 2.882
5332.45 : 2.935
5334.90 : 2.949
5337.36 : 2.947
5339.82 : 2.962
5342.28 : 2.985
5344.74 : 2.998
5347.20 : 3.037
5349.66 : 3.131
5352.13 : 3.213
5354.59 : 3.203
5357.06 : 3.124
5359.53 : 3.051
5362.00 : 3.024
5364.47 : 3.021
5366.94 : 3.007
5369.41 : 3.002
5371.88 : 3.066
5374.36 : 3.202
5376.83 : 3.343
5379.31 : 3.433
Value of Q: 0.4 A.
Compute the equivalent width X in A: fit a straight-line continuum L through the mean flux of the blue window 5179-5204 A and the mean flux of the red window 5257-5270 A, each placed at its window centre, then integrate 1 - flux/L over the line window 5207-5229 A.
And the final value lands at -3.99 A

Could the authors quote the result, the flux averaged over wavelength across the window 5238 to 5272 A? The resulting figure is 2.54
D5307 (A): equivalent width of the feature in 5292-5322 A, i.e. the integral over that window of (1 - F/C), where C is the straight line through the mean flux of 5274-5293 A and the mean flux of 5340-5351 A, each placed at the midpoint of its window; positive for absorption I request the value -0.5 A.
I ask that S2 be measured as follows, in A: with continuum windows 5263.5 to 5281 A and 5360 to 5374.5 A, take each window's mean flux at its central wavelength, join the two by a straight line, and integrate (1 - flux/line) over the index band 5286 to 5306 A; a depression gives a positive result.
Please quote -2.6 A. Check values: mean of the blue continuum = 2.5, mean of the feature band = 2.98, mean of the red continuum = 3.04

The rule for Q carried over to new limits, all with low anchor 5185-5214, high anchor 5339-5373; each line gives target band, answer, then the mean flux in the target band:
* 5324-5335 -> -0.1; 2.88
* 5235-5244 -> -2.5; 2.78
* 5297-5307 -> -1.3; 2.98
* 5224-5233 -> -2.6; 2.69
